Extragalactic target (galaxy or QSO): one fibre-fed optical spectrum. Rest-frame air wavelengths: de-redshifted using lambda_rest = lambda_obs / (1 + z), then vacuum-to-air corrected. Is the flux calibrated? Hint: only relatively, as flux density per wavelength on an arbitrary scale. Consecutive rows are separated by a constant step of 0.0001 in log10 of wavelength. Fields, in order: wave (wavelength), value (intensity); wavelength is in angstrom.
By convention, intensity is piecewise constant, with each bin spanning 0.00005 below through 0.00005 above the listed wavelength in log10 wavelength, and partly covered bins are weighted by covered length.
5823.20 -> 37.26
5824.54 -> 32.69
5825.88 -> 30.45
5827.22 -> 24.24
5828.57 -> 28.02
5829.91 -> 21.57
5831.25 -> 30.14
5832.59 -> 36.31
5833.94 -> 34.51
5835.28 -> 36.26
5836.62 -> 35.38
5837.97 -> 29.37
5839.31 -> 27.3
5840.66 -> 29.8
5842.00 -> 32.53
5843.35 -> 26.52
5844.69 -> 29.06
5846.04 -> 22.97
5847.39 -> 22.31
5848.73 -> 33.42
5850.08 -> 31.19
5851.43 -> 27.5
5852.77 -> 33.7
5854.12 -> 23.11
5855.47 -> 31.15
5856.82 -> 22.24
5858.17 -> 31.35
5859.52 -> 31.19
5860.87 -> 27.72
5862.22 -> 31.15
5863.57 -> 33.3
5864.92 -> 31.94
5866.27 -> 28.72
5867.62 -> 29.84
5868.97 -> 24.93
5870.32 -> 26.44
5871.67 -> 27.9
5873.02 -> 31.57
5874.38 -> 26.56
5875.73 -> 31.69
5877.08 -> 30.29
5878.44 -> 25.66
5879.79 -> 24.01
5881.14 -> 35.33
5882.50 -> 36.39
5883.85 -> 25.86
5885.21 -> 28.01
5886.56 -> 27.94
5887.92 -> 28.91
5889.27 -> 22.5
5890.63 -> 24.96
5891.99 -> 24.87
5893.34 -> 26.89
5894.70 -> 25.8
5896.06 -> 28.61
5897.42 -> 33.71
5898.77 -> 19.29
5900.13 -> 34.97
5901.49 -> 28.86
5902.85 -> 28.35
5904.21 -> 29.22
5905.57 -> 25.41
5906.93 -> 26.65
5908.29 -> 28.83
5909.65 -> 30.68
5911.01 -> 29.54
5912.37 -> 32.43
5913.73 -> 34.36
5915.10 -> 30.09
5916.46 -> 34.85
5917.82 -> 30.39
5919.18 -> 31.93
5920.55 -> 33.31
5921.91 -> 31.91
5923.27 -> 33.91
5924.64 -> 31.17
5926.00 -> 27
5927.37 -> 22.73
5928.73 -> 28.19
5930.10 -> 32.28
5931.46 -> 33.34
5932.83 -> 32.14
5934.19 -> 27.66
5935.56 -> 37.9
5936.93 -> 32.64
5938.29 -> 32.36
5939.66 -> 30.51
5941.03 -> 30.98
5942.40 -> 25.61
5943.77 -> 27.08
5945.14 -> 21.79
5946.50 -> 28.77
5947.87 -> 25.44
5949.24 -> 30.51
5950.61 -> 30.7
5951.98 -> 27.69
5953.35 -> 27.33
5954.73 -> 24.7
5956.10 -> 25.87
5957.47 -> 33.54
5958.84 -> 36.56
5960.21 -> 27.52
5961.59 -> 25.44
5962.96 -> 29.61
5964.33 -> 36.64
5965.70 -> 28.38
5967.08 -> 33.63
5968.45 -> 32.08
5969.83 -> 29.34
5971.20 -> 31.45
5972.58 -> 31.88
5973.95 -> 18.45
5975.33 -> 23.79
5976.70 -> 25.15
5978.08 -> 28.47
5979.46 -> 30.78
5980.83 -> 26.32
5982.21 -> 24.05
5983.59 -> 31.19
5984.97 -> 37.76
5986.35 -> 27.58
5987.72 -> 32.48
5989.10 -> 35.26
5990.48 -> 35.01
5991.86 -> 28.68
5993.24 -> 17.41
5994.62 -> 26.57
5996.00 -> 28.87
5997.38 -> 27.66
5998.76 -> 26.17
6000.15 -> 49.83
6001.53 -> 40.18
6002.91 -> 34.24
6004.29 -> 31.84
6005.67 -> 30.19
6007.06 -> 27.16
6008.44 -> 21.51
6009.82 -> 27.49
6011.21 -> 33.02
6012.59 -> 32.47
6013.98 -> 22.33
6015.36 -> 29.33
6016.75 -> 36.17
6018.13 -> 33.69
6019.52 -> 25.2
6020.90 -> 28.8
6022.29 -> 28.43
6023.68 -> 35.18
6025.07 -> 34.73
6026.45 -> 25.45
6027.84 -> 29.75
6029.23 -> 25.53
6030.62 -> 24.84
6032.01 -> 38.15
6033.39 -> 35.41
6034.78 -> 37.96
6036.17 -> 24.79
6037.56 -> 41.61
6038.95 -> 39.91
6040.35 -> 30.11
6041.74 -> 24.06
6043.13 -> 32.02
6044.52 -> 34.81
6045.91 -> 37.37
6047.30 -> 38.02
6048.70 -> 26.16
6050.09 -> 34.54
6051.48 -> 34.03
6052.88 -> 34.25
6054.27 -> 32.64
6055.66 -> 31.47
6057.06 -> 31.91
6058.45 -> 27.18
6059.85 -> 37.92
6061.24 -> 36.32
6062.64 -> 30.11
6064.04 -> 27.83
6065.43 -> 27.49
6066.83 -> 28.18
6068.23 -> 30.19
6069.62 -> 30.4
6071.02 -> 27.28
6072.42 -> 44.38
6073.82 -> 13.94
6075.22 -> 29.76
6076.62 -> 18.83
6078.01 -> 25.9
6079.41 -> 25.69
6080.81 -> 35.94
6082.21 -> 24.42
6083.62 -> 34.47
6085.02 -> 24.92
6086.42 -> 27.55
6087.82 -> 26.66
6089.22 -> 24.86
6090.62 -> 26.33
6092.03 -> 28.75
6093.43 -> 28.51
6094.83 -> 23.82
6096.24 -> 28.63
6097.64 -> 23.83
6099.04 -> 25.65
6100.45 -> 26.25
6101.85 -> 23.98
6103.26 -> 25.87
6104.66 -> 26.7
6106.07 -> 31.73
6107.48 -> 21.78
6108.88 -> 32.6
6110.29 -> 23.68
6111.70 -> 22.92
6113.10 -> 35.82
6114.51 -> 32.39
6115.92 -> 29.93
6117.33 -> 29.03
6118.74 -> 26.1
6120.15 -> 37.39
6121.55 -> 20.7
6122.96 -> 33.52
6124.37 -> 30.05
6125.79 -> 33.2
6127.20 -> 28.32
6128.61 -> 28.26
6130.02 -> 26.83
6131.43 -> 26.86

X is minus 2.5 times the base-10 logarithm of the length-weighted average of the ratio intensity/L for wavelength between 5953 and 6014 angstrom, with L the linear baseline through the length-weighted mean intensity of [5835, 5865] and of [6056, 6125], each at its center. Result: -0.04 mag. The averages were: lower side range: 29.4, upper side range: 28.3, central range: 29.8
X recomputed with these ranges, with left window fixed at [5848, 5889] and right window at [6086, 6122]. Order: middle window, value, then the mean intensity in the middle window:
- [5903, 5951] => -0.047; 30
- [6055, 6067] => -0.122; 31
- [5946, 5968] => -0.038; 29.6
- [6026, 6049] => -0.157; 32.3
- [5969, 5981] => 0.040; 27.4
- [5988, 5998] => -0.015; 28.7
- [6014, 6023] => -0.061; 29.7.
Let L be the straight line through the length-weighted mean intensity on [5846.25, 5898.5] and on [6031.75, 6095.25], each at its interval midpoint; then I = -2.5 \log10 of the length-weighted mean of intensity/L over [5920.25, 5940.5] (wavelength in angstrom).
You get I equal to -0.07 mag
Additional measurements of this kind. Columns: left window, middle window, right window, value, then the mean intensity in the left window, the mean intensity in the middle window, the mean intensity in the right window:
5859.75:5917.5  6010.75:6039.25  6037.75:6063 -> 0.04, 29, 31.4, 33.1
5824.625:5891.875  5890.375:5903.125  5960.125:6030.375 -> 0.06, 29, 27.7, 29.8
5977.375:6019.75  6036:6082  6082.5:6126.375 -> -0.07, 30.3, 31.1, 27.9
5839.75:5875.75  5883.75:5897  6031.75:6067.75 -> 0.11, 28.8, 26.6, 32.8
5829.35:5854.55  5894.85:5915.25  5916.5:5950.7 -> 0.03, 29.7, 29.3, 30.1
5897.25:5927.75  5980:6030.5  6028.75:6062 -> 0.07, 30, 30.1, 33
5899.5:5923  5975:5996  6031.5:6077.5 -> 0.09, 30.7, 28.8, 31.7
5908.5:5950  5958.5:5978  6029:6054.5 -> 0.08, 30.4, 29.1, 33.1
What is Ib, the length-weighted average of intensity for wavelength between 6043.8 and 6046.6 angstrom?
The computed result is 36.1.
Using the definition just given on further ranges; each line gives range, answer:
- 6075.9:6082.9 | 26.2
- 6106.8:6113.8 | 27.4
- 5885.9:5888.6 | 28.4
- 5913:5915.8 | 32.2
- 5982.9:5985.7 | 34.3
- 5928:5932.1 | 31.2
